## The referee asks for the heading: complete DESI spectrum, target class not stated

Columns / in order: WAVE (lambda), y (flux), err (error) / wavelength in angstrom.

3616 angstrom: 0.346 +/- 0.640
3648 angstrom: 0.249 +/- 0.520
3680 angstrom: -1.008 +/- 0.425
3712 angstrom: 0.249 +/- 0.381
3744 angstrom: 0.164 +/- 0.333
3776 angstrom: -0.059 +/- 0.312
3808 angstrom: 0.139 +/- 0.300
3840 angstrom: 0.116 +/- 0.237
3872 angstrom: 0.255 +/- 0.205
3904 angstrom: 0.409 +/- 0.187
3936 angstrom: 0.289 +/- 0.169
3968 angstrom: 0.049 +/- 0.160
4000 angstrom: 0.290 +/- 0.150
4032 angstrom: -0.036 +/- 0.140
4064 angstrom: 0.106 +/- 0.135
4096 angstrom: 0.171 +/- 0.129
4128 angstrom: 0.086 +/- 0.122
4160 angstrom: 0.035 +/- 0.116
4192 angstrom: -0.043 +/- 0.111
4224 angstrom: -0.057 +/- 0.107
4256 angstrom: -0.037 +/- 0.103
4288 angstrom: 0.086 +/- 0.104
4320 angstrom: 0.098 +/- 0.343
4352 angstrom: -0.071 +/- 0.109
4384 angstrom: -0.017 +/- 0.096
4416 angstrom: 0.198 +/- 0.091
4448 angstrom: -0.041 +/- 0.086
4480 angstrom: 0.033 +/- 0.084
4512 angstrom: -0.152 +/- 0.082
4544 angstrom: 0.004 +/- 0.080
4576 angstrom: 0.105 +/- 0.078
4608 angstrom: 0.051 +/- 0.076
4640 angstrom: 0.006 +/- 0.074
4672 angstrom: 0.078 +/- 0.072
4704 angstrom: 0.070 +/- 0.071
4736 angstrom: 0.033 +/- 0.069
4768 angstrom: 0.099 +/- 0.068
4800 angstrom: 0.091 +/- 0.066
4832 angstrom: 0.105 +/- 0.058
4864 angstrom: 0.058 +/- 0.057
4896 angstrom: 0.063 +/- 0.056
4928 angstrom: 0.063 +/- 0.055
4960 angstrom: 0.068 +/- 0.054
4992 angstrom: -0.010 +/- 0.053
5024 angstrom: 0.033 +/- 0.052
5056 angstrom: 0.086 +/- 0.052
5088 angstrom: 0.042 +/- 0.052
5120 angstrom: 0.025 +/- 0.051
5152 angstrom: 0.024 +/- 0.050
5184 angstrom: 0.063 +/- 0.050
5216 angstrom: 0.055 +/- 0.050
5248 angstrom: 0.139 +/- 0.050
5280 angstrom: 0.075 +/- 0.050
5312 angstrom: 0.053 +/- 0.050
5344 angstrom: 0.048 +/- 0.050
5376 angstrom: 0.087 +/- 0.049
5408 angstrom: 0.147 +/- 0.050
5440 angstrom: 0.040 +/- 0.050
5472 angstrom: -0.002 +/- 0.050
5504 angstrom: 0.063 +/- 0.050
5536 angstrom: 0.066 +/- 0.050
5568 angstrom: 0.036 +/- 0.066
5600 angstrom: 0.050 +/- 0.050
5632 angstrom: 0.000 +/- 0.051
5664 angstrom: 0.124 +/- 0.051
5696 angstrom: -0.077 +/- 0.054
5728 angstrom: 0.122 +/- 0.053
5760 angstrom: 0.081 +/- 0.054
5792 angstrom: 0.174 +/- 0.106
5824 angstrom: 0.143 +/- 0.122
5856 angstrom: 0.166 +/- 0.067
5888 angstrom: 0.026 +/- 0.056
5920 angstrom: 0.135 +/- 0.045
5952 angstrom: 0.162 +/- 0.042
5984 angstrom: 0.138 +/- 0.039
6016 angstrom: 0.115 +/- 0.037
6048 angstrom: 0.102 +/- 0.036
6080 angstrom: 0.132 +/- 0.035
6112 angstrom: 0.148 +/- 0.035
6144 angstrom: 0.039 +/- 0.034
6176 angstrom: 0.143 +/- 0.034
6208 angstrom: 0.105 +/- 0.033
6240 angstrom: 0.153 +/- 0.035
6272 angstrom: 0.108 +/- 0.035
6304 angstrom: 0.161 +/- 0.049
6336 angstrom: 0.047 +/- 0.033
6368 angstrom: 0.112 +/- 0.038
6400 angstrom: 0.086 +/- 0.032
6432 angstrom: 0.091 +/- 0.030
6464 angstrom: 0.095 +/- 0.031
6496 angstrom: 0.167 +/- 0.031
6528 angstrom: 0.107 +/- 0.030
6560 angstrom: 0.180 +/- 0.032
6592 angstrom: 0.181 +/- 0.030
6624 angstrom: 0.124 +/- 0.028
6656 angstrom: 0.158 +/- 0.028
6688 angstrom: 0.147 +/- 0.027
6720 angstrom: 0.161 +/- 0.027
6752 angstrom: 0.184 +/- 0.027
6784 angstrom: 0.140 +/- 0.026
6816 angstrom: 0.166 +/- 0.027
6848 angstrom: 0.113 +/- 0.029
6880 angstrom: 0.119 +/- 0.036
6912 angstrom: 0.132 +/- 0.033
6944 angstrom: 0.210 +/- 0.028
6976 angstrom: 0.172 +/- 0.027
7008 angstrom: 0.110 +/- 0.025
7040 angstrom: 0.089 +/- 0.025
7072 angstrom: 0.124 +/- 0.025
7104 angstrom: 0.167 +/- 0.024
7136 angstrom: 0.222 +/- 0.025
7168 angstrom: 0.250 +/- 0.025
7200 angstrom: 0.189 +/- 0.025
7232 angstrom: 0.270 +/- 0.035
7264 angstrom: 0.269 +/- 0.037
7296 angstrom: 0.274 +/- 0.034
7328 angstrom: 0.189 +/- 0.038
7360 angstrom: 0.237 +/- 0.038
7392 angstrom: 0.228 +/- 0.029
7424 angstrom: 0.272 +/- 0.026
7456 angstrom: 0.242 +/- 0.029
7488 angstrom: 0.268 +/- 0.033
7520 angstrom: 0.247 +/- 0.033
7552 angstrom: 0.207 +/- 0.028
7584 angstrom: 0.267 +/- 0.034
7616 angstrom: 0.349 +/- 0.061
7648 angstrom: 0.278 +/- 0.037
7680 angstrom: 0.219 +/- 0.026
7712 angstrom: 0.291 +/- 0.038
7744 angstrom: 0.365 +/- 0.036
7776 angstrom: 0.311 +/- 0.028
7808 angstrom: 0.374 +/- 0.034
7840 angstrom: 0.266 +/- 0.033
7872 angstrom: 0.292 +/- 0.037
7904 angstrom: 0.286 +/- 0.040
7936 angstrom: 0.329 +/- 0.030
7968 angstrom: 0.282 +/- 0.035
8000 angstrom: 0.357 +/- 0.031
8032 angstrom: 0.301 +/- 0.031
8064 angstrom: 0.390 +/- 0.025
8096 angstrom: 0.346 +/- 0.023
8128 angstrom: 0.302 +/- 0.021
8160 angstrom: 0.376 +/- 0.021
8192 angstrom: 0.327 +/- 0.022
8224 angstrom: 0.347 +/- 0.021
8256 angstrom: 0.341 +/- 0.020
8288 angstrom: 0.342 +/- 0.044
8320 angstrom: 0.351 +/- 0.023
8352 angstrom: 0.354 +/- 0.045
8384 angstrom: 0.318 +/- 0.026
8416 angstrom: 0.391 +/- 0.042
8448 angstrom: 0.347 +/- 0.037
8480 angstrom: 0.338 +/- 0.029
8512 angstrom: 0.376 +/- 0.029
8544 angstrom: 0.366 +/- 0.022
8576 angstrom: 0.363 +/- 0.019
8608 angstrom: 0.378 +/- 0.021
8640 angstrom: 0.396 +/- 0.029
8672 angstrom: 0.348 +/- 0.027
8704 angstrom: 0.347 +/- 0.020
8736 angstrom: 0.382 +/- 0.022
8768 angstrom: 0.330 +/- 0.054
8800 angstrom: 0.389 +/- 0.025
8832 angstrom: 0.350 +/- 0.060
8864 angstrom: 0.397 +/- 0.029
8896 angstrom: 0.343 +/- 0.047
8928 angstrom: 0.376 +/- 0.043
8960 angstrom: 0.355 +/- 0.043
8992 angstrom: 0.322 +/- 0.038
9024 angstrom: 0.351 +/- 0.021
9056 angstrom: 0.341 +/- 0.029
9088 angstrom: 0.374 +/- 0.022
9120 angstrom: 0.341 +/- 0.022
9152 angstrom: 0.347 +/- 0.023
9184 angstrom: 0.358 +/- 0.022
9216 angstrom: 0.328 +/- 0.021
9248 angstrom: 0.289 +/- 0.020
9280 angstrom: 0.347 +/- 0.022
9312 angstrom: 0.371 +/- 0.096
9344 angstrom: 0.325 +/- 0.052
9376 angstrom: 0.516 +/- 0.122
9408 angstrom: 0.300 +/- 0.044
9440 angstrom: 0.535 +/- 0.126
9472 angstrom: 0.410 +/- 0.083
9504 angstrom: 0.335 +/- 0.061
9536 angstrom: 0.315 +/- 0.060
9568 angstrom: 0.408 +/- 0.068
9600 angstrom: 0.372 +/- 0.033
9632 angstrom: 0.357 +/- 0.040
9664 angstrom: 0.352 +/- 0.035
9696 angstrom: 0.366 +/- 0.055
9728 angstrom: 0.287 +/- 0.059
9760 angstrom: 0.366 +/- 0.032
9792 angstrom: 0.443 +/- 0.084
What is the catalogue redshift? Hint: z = 0.79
